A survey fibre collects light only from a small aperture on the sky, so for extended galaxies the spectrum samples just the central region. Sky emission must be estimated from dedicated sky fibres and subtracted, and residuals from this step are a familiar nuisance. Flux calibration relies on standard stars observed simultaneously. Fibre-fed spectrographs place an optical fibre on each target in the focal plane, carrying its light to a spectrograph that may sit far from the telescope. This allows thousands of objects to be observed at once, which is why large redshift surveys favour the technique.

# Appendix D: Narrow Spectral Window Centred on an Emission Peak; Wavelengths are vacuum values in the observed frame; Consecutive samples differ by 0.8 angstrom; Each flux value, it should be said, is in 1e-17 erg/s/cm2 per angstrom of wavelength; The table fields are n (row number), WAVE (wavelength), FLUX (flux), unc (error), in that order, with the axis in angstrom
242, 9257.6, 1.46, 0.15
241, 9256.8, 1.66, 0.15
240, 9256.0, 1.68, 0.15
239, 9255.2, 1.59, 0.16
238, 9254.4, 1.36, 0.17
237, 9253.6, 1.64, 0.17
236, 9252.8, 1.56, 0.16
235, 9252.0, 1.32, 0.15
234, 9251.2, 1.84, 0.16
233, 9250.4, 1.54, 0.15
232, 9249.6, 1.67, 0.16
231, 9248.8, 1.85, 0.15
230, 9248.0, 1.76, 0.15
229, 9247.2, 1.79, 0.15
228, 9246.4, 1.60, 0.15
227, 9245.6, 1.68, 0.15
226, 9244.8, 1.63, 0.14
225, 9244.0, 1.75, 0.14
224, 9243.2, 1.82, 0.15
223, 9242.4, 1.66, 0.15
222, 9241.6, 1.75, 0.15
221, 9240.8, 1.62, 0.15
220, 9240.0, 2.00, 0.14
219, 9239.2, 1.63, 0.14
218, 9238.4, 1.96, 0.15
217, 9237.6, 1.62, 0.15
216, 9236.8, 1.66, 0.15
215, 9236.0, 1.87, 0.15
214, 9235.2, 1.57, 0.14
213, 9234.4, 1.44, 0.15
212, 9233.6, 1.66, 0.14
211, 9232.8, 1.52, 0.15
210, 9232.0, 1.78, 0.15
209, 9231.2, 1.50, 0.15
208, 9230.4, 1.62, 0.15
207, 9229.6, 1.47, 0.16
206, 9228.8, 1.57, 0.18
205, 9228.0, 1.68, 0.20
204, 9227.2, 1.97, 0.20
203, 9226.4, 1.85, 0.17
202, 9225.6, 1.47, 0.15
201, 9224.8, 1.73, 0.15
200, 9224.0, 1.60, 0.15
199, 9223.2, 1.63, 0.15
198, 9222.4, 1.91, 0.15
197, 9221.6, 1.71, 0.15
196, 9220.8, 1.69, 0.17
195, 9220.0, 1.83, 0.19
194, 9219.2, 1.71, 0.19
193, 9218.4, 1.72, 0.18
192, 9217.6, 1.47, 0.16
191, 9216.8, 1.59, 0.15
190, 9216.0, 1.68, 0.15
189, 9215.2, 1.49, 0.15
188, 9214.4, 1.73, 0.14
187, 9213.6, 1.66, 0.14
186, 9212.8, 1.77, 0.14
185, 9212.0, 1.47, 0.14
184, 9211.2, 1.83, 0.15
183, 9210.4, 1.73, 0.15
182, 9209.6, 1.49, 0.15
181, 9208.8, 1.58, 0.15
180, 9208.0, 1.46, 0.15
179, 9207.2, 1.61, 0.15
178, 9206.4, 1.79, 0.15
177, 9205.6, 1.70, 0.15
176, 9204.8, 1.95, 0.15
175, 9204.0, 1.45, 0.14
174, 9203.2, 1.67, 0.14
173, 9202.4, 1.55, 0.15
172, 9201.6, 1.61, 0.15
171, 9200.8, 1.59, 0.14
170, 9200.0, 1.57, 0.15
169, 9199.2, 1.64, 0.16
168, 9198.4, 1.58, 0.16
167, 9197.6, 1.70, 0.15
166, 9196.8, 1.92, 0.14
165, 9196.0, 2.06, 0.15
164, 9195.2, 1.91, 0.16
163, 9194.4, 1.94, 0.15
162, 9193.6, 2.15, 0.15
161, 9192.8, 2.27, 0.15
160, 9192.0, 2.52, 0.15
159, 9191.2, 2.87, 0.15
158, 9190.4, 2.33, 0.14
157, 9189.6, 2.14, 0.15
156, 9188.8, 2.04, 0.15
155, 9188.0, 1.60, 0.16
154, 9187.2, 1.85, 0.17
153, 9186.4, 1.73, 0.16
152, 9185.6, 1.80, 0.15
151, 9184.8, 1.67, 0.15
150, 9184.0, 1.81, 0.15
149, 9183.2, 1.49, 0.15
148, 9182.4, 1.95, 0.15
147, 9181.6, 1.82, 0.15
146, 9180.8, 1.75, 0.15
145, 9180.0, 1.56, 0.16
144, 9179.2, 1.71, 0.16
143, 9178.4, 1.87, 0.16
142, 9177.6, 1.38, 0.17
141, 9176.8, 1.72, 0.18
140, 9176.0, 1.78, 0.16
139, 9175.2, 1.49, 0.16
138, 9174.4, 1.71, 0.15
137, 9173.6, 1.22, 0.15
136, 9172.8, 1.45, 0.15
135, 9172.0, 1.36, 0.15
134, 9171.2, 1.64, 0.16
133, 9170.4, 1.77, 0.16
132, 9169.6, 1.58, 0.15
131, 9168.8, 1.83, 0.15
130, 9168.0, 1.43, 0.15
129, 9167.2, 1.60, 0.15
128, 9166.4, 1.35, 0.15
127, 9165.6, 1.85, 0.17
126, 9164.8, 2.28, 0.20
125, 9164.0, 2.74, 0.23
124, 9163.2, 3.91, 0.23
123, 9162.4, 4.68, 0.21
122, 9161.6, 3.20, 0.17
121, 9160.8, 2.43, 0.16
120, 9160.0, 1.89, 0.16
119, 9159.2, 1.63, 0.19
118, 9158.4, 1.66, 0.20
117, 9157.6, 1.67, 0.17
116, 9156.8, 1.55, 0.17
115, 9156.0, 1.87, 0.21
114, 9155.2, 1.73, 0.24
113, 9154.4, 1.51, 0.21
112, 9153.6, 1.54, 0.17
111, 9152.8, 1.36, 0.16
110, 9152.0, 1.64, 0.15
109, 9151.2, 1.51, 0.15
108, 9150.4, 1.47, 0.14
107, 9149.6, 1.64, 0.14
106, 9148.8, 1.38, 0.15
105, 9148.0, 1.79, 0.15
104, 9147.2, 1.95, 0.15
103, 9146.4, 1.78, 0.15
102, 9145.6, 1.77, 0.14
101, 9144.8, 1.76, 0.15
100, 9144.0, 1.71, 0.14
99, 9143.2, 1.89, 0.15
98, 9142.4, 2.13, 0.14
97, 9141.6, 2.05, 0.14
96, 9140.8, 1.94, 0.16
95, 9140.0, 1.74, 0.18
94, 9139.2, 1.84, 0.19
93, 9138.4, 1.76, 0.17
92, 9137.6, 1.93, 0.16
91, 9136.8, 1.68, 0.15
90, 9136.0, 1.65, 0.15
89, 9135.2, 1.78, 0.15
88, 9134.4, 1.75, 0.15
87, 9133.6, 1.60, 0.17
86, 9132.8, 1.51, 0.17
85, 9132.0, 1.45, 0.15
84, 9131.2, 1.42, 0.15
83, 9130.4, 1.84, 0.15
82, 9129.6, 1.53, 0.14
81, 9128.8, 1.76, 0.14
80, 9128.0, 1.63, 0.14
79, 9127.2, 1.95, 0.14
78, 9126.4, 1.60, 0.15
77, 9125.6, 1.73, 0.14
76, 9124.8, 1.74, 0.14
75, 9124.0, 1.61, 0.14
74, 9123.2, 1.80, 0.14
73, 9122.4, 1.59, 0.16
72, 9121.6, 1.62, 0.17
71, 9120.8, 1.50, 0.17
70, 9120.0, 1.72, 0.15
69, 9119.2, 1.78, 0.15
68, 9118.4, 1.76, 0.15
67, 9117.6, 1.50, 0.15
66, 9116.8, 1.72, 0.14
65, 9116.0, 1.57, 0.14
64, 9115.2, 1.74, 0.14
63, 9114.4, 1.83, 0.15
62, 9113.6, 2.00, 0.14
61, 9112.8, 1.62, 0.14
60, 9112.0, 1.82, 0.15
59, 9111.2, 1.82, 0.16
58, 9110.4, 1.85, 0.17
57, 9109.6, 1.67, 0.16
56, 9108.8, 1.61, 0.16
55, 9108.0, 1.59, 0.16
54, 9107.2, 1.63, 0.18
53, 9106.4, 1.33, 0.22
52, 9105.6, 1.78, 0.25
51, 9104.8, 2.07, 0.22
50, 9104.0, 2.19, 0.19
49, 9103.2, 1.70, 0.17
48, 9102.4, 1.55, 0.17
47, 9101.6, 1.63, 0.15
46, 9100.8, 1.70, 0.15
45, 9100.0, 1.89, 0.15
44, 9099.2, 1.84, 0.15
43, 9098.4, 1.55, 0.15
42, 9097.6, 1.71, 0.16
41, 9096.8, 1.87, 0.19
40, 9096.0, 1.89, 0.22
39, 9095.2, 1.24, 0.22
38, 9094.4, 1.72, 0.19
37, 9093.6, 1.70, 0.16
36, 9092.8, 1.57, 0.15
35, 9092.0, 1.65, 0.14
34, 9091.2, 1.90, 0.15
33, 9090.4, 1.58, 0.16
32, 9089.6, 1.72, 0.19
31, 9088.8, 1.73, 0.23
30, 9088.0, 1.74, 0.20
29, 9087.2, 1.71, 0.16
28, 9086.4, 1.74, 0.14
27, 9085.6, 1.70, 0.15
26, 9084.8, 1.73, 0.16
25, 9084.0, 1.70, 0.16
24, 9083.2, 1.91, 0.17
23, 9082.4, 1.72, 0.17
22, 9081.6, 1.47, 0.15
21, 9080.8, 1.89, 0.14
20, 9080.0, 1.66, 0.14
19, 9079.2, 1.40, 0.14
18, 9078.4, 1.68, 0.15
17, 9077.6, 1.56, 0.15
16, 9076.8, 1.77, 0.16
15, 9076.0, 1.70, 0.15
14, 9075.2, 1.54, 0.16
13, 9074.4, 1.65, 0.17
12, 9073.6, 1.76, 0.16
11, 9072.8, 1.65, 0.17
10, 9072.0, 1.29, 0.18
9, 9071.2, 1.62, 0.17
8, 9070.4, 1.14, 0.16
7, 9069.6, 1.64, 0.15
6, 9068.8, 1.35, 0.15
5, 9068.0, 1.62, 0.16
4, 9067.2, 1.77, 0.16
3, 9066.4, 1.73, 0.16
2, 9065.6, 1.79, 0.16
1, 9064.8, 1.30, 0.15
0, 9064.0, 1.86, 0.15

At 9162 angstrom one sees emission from Halpha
